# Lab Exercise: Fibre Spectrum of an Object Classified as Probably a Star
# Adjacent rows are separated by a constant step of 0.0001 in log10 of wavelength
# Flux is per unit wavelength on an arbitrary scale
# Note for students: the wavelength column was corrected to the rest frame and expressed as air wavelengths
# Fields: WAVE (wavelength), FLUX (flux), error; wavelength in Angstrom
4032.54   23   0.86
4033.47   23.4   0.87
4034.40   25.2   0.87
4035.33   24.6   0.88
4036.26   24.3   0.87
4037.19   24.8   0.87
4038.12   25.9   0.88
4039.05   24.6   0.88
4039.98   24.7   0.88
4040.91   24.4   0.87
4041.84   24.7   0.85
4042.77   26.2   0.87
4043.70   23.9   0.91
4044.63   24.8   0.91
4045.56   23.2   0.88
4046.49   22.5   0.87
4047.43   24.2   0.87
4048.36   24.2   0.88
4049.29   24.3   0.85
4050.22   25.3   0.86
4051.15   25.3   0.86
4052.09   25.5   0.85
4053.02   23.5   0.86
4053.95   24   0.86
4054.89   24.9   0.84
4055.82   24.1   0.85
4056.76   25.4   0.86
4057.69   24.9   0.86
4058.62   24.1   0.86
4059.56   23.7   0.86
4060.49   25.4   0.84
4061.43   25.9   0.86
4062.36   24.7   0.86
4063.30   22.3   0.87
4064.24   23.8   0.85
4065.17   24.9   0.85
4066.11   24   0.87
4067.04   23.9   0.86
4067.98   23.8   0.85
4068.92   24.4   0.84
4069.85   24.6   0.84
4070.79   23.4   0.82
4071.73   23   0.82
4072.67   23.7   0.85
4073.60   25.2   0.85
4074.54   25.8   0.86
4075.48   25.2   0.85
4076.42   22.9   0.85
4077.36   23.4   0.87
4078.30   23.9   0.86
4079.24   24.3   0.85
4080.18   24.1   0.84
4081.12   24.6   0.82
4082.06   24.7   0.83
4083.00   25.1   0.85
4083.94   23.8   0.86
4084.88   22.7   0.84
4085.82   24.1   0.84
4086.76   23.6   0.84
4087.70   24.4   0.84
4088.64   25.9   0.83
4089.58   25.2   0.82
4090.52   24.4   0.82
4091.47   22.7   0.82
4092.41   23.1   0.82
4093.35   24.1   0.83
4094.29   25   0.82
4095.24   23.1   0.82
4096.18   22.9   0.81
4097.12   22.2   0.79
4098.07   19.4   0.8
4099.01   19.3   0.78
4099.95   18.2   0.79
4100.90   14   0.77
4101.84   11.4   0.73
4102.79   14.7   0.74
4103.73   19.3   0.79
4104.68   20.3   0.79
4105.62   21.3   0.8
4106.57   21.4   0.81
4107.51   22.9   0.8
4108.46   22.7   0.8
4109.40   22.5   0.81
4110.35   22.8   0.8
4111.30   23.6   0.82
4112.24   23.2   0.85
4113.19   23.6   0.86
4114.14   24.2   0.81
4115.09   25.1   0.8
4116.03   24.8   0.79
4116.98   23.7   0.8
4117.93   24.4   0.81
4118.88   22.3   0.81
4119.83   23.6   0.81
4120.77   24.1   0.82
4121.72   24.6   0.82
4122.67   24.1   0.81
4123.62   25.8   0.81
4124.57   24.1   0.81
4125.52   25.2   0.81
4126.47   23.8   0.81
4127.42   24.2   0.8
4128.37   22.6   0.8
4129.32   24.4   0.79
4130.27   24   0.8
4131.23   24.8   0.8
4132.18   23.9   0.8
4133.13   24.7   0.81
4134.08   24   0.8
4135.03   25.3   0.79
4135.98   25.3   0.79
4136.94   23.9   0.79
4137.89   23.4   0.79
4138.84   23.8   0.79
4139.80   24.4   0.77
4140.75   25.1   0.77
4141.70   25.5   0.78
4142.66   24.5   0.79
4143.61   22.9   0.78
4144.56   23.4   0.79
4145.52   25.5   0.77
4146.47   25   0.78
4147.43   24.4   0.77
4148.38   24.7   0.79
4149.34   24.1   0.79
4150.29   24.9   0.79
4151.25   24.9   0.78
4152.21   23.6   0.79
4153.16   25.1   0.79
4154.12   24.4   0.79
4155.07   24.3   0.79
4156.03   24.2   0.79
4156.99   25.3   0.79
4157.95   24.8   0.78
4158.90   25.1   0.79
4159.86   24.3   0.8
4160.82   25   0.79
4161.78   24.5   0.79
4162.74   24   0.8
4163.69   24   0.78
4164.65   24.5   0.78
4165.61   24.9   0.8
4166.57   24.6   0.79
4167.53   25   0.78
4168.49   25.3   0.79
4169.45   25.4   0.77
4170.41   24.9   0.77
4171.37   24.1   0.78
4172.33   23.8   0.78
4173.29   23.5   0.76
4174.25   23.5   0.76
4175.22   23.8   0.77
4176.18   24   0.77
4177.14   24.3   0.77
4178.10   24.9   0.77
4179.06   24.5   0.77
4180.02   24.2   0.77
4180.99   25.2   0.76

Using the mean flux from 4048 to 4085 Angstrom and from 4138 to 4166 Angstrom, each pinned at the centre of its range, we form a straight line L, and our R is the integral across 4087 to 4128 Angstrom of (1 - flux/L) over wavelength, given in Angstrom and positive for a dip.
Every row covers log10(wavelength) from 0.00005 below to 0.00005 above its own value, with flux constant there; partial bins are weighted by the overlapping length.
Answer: 3.2 Angstrom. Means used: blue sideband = 24.3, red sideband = 24.5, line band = 22.5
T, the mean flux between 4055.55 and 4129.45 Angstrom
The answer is 23.3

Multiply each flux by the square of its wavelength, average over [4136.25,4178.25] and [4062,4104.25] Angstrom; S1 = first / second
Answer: 1.11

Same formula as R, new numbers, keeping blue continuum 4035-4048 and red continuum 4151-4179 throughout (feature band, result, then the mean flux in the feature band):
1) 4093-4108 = 2.78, 19.9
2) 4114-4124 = 0.10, 24.2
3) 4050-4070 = 0.02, 24.5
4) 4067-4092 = 0.31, 24.2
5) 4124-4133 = 0.12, 24.1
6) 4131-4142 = 0.00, 24.5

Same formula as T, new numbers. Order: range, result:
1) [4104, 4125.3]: 23.4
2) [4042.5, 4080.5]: 24.3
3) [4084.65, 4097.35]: 23.9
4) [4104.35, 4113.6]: 22.5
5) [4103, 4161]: 23.9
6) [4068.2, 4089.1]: 24.2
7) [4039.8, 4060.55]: 24.5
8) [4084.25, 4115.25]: 21.9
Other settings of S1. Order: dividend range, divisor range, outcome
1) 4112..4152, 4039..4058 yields 1.03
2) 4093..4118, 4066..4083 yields 0.90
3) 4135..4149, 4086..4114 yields 1.15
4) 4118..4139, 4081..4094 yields 1.02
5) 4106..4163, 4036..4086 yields 1.03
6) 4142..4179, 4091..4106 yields 1.26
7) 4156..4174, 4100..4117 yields 1.20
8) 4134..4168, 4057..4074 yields 1.06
